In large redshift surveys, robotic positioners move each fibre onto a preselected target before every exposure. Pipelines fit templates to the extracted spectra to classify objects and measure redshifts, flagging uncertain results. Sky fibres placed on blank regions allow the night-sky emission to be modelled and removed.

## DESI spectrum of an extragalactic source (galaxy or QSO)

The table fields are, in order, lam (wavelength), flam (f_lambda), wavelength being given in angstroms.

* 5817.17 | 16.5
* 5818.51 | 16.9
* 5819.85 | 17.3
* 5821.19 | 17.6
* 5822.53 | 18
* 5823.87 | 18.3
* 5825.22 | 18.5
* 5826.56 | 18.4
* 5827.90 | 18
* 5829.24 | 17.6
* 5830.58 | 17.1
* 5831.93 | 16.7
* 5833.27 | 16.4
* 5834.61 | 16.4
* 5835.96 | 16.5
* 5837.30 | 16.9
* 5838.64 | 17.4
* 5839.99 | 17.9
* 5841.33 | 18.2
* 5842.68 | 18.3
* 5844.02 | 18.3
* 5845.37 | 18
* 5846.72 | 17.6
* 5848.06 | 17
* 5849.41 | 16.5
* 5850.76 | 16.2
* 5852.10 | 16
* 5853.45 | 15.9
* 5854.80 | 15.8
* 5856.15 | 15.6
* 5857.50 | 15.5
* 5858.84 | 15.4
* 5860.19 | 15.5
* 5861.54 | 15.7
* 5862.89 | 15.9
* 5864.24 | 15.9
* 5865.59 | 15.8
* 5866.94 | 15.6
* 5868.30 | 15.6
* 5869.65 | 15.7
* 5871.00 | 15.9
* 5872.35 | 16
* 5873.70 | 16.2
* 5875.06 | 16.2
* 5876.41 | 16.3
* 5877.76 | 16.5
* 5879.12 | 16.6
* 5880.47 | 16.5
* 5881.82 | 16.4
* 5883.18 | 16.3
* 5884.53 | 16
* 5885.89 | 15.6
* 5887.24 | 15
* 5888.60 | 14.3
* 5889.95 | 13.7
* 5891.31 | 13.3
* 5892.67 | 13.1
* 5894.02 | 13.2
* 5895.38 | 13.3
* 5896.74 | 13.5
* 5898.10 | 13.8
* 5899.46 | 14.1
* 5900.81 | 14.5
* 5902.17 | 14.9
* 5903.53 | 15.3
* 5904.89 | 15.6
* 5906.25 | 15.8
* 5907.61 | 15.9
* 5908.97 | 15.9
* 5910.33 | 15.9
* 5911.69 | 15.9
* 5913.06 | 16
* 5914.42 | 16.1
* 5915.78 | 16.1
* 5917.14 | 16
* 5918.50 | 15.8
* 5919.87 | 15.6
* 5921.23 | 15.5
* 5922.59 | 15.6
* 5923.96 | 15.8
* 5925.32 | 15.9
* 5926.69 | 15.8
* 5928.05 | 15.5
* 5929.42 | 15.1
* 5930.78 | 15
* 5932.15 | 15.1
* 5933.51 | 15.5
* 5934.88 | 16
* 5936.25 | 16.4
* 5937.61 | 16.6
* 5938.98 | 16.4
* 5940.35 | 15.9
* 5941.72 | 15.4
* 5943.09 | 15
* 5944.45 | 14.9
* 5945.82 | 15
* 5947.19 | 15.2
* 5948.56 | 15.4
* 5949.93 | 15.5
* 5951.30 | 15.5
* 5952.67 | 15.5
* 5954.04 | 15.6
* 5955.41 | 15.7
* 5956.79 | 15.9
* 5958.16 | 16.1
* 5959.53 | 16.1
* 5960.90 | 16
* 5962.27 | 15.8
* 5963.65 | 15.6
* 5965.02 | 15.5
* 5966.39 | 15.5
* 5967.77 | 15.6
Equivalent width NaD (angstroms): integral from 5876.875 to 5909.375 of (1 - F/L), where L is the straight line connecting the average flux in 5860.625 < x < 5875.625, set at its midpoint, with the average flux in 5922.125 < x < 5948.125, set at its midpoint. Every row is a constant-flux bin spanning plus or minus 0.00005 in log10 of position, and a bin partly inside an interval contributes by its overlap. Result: 1.6 angstroms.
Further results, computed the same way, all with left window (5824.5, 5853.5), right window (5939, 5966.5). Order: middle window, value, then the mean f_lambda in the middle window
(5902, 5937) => 0.8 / 15.7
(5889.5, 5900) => 1.9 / 13.5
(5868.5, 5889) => 0.9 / 16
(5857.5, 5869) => 0.9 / 15.7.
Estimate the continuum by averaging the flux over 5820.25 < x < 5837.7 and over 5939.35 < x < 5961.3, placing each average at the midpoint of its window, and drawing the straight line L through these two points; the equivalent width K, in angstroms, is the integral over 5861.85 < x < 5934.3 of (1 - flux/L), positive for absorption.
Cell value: 4.18 angstroms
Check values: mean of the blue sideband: 17.4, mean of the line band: 15.4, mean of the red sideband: 15.6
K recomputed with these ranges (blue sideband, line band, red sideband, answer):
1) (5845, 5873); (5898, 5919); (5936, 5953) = 0.3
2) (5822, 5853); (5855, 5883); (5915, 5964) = 1.5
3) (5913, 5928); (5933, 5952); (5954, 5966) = 0.2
